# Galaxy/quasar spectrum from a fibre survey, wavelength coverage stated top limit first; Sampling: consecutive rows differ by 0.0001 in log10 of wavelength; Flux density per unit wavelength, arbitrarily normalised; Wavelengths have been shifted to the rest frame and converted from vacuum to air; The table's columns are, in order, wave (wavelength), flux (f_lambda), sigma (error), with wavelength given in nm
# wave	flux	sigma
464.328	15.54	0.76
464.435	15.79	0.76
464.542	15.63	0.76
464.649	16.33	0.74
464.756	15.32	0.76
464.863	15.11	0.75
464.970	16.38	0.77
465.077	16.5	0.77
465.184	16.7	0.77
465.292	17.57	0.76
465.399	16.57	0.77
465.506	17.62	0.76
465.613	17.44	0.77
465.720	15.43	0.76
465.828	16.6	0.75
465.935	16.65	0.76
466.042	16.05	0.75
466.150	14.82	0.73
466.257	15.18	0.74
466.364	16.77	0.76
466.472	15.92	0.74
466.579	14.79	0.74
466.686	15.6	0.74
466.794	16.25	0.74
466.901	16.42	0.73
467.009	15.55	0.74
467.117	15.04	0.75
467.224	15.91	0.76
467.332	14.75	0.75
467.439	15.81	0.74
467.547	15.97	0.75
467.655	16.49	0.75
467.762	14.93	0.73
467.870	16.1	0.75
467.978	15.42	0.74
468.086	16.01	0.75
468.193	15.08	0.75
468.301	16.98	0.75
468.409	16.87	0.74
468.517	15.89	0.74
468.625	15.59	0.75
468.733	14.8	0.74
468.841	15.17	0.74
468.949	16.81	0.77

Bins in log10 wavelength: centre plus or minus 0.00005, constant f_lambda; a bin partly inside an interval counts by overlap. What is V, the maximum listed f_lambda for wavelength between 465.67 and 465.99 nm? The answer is 16.65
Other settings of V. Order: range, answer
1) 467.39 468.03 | 16.49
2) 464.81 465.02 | 16.38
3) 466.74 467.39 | 16.42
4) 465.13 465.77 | 17.62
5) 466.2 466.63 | 16.77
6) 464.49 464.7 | 16.33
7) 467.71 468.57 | 16.98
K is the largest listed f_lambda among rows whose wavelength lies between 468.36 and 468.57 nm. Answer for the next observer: 16.87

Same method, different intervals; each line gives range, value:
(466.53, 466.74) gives 15.6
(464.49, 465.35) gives 17.57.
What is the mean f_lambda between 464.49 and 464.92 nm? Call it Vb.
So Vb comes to 15.6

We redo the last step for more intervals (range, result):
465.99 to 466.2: 15.4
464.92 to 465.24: 16.5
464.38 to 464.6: 15.7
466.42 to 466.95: 15.8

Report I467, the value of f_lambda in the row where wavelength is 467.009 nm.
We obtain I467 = 15.55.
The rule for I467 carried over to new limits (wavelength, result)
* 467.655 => 16.49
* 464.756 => 15.32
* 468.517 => 15.89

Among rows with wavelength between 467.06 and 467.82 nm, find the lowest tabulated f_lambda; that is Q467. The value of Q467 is 14.75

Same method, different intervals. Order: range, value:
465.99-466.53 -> 14.82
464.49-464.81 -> 15.32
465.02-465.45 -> 16.5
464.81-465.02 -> 15.11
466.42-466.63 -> 14.79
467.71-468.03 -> 14.93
